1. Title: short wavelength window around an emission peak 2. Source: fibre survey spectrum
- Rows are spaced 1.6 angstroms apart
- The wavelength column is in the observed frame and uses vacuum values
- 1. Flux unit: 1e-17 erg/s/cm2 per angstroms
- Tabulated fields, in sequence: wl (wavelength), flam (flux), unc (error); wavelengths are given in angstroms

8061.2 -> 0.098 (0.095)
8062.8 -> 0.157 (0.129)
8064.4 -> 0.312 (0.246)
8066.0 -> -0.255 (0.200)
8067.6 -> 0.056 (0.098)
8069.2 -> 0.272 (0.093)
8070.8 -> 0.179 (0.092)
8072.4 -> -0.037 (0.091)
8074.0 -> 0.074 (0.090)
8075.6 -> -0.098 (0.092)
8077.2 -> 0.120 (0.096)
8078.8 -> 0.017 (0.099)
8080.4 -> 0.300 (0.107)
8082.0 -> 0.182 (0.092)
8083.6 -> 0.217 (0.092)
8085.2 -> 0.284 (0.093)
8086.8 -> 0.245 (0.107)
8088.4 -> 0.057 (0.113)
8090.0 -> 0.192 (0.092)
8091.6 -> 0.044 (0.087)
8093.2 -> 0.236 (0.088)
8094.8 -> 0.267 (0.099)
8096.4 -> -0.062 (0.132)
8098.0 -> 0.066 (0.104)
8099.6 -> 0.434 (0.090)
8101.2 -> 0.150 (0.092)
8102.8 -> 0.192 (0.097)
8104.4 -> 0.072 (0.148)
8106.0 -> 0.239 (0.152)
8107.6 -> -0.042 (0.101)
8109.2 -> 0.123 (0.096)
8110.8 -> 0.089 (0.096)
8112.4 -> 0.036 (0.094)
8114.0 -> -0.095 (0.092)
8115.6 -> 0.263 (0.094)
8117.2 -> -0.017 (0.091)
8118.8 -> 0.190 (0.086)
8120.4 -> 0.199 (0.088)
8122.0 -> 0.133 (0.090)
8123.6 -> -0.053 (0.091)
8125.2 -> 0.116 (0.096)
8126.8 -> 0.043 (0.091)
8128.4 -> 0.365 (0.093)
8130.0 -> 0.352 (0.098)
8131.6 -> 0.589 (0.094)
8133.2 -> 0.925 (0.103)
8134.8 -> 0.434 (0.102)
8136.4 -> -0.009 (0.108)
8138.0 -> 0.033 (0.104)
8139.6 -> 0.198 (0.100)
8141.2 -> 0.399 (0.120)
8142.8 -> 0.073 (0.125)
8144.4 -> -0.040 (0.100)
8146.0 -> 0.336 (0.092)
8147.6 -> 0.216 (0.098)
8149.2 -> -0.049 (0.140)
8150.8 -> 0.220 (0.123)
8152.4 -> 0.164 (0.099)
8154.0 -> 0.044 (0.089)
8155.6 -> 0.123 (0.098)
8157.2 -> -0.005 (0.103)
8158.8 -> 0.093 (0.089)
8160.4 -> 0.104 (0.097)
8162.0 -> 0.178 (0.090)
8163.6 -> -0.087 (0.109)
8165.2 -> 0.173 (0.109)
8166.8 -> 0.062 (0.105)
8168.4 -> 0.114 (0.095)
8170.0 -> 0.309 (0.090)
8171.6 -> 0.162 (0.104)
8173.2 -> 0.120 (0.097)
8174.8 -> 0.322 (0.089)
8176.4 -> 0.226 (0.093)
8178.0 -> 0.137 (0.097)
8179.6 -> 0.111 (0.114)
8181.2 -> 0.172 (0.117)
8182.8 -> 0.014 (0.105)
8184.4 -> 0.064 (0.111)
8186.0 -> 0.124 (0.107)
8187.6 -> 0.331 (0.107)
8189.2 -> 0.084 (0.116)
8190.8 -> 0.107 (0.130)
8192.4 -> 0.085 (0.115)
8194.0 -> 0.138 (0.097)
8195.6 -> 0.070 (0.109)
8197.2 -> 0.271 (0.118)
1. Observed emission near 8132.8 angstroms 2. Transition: H-gamma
